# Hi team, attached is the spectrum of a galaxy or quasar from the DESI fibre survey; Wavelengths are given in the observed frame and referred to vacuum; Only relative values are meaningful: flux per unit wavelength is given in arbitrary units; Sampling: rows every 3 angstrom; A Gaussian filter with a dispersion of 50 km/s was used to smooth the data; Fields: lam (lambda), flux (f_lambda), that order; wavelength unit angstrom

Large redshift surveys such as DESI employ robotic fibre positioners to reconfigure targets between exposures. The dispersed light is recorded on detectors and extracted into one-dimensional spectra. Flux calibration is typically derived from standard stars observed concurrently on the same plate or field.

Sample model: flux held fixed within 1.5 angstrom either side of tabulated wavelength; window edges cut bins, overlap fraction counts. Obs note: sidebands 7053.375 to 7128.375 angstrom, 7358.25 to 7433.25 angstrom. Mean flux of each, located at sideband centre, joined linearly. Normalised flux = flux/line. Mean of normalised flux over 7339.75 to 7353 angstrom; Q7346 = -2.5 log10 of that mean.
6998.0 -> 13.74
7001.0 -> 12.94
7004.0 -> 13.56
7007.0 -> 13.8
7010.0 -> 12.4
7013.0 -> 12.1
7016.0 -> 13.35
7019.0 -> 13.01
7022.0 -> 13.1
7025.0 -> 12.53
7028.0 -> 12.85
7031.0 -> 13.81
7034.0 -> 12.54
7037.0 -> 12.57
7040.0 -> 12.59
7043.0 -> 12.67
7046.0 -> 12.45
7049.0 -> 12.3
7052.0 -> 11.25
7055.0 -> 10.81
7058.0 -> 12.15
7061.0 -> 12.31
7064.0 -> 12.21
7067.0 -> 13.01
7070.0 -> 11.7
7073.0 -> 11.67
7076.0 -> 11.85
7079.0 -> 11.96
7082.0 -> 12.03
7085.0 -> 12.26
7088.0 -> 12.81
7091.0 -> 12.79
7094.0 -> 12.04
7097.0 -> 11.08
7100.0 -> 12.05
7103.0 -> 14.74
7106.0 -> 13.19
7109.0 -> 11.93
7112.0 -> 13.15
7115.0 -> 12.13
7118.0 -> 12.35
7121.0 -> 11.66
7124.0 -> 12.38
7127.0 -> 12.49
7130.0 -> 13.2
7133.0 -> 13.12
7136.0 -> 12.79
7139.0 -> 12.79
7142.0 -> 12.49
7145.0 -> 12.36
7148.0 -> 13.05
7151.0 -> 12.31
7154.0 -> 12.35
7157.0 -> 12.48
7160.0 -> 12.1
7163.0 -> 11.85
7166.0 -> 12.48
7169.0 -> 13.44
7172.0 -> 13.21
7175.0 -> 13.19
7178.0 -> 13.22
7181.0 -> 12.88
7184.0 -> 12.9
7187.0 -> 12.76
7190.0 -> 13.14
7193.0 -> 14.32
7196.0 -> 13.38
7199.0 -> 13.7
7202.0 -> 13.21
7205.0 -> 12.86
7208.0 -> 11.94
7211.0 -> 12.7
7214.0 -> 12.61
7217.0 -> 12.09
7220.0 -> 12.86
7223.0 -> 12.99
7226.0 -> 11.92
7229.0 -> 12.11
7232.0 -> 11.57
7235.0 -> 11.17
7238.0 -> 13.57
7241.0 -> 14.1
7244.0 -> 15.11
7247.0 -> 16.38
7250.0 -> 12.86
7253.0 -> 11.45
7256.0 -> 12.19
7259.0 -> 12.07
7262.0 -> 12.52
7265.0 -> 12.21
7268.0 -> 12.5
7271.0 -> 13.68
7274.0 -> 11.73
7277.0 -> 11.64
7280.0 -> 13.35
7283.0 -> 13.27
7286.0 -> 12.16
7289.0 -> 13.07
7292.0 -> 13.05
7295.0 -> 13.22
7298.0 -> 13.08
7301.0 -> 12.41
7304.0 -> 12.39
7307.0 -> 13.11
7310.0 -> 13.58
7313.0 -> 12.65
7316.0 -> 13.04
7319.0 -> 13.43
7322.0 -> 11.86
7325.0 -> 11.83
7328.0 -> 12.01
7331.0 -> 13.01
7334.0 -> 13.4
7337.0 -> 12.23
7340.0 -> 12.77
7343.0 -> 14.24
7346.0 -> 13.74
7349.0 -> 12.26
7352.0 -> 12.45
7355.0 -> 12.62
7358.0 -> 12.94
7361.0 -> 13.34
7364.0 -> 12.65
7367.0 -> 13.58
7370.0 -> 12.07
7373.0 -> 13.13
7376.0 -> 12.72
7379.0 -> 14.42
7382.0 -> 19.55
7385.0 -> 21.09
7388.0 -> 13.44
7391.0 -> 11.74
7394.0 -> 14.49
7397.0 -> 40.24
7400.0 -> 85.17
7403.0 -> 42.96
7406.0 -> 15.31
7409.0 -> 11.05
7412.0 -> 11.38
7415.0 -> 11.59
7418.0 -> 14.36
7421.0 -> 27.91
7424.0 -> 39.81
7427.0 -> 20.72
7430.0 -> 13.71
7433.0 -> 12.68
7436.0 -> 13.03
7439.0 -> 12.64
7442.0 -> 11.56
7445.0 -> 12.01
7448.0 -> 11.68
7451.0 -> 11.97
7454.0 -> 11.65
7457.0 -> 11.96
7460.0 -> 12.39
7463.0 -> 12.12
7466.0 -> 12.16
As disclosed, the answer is 0.42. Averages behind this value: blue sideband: 12.3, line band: 13.1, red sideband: 20.8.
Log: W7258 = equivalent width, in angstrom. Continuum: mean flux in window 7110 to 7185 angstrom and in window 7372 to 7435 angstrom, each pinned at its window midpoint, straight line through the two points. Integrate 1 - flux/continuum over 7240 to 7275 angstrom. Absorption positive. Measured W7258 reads 7.7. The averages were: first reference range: 12.6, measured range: 13.1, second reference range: 22.3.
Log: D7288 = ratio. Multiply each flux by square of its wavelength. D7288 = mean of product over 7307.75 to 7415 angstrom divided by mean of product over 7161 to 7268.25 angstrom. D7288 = 1.4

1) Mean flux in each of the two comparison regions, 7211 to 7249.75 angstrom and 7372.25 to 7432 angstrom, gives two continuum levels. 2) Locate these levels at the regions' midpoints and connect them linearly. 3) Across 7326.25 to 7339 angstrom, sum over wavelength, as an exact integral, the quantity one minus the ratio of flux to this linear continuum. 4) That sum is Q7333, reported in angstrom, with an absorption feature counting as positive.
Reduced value 4.2 angstrom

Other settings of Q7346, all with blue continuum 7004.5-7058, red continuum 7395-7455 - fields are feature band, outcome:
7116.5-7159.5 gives 0.20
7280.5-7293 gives 0.39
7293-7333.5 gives 0.43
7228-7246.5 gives 0.30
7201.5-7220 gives 0.31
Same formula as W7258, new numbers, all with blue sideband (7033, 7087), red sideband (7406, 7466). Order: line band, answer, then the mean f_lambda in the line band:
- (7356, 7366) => 0.95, 13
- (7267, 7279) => 1.12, 12.4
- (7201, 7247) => 1.75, 12.8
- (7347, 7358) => 1.32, 12.6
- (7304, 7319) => 0.99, 13.1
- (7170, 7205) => -0.48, 13.2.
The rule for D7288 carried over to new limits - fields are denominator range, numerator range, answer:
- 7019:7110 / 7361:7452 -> 1.71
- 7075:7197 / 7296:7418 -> 1.38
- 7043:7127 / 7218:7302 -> 1.10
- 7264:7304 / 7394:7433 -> 2.18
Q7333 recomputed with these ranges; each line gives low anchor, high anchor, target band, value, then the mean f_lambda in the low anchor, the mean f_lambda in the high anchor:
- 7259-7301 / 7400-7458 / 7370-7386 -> 0.90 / 12.7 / 18.5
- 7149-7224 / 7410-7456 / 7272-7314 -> 3.86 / 12.8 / 15.7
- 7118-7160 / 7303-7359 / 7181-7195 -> -0.69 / 12.5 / 12.8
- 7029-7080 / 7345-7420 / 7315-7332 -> 4.95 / 12.2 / 18.8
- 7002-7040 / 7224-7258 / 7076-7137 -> 2.15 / 13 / 12.9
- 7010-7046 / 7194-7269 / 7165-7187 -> -0.39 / 12.8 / 12.8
